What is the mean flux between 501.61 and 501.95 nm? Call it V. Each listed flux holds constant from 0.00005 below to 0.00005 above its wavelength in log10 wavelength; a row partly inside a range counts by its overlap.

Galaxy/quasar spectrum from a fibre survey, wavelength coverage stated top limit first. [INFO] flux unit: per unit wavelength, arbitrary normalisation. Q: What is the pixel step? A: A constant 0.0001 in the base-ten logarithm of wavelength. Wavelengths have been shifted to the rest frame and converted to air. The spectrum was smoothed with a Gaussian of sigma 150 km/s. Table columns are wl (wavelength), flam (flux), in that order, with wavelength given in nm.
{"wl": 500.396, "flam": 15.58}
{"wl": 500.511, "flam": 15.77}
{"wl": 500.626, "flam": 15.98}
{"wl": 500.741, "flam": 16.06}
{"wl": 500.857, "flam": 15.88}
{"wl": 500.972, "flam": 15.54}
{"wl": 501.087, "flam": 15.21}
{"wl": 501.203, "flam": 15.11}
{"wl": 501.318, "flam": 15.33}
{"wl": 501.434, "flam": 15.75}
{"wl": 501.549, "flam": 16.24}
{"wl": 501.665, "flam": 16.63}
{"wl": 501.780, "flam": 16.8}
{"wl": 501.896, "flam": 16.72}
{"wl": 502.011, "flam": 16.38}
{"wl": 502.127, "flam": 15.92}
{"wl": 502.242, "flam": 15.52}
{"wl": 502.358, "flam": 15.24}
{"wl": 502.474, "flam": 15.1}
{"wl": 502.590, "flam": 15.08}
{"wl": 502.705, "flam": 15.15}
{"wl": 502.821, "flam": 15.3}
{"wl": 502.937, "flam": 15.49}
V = 16.7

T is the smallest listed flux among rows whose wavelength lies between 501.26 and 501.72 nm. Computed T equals 15.33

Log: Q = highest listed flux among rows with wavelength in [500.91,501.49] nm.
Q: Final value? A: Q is 15.75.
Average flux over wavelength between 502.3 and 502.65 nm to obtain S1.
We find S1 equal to 15.1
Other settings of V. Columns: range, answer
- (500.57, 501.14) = 15.7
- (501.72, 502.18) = 16.5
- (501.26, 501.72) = 16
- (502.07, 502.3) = 15.8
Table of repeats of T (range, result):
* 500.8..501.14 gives 15.21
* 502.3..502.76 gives 15.08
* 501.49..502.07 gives 16.24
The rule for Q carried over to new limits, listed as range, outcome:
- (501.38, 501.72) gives 16.63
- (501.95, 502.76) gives 16.38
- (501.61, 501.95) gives 16.8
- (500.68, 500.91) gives 16.06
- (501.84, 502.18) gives 16.72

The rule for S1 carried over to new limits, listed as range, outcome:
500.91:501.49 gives 15.4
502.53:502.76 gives 15.1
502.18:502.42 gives 15.4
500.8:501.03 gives 15.8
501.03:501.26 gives 15.1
